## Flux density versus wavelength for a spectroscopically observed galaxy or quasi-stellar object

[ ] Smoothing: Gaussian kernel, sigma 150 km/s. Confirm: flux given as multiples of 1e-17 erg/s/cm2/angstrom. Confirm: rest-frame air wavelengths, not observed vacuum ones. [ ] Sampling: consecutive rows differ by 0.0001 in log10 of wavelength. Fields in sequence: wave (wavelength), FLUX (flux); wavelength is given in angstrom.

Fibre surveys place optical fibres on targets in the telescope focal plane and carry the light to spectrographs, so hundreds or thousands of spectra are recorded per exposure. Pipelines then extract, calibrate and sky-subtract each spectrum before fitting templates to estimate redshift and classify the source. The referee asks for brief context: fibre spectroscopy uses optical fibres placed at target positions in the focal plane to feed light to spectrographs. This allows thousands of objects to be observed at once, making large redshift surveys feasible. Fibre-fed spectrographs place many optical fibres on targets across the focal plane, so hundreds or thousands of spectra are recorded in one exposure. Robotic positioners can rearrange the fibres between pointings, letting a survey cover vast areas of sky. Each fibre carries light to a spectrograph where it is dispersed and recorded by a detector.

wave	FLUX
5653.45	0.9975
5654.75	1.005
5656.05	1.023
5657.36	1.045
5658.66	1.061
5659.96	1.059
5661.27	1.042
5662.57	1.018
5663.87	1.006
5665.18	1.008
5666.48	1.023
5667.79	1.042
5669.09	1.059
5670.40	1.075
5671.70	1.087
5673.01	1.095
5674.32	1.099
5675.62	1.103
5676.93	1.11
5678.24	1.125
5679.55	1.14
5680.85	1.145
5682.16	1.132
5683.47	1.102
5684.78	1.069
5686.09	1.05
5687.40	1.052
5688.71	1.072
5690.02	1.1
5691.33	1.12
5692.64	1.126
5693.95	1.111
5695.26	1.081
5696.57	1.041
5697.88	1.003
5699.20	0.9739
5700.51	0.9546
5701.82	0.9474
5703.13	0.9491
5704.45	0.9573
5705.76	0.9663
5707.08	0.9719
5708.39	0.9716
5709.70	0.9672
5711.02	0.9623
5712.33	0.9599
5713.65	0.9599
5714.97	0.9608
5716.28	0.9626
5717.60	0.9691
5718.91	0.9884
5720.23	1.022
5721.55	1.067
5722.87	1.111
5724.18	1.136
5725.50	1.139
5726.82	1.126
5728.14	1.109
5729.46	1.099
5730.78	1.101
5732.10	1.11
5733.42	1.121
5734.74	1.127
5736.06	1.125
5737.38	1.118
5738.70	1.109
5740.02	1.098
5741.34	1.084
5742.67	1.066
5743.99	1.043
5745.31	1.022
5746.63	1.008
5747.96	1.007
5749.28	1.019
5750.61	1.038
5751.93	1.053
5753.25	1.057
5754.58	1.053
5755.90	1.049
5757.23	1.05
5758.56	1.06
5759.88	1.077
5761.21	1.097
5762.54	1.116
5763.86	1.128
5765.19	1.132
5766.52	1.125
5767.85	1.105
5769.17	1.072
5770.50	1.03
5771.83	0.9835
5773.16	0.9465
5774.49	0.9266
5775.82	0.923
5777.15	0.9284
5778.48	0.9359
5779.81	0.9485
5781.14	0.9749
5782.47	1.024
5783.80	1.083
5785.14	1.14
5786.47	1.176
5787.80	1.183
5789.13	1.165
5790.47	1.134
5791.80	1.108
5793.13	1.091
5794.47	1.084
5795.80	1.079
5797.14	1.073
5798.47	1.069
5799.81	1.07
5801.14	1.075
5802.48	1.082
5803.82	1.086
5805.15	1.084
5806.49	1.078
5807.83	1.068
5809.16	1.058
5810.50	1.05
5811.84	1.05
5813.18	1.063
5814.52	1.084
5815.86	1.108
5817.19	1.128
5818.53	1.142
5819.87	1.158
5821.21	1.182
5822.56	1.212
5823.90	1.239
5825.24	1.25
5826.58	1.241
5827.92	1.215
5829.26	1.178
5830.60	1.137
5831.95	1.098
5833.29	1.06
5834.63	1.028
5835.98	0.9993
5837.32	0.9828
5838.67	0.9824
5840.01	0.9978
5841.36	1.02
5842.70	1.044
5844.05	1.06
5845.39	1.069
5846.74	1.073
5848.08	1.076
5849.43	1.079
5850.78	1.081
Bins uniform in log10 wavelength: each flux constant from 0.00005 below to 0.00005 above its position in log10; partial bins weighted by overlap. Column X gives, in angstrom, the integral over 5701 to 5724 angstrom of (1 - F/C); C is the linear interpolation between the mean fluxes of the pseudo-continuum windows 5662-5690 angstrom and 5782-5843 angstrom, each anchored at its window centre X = 2.1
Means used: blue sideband 1.08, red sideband 1.1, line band 0.985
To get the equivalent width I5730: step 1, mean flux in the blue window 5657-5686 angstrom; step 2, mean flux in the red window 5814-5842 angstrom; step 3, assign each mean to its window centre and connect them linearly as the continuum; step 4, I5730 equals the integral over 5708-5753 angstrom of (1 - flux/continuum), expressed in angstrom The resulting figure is 1.6 angstrom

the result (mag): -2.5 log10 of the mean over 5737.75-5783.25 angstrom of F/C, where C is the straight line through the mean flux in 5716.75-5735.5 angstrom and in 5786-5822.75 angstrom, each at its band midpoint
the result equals 0.056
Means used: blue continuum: 1.09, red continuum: 1.1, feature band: 1.04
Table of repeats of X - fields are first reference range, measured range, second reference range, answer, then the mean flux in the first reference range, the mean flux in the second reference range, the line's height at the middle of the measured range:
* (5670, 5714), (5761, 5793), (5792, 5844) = 0.7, 1.05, 1.1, 1.08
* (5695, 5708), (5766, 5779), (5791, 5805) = 0.7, 0.981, 1.08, 1.06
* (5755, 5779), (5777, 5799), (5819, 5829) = 0.6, 1.04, 1.21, 1.1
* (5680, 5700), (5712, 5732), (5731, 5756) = 0.4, 1.08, 1.07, 1.07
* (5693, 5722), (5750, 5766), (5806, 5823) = -0.5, 0.989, 1.1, 1.04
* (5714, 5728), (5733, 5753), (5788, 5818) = -0.2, 1.05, 1.09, 1.06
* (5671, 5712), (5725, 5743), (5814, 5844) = -0.7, 1.05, 1.11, 1.07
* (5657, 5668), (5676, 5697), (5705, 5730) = -1.4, 1.03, 1.02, 1.03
